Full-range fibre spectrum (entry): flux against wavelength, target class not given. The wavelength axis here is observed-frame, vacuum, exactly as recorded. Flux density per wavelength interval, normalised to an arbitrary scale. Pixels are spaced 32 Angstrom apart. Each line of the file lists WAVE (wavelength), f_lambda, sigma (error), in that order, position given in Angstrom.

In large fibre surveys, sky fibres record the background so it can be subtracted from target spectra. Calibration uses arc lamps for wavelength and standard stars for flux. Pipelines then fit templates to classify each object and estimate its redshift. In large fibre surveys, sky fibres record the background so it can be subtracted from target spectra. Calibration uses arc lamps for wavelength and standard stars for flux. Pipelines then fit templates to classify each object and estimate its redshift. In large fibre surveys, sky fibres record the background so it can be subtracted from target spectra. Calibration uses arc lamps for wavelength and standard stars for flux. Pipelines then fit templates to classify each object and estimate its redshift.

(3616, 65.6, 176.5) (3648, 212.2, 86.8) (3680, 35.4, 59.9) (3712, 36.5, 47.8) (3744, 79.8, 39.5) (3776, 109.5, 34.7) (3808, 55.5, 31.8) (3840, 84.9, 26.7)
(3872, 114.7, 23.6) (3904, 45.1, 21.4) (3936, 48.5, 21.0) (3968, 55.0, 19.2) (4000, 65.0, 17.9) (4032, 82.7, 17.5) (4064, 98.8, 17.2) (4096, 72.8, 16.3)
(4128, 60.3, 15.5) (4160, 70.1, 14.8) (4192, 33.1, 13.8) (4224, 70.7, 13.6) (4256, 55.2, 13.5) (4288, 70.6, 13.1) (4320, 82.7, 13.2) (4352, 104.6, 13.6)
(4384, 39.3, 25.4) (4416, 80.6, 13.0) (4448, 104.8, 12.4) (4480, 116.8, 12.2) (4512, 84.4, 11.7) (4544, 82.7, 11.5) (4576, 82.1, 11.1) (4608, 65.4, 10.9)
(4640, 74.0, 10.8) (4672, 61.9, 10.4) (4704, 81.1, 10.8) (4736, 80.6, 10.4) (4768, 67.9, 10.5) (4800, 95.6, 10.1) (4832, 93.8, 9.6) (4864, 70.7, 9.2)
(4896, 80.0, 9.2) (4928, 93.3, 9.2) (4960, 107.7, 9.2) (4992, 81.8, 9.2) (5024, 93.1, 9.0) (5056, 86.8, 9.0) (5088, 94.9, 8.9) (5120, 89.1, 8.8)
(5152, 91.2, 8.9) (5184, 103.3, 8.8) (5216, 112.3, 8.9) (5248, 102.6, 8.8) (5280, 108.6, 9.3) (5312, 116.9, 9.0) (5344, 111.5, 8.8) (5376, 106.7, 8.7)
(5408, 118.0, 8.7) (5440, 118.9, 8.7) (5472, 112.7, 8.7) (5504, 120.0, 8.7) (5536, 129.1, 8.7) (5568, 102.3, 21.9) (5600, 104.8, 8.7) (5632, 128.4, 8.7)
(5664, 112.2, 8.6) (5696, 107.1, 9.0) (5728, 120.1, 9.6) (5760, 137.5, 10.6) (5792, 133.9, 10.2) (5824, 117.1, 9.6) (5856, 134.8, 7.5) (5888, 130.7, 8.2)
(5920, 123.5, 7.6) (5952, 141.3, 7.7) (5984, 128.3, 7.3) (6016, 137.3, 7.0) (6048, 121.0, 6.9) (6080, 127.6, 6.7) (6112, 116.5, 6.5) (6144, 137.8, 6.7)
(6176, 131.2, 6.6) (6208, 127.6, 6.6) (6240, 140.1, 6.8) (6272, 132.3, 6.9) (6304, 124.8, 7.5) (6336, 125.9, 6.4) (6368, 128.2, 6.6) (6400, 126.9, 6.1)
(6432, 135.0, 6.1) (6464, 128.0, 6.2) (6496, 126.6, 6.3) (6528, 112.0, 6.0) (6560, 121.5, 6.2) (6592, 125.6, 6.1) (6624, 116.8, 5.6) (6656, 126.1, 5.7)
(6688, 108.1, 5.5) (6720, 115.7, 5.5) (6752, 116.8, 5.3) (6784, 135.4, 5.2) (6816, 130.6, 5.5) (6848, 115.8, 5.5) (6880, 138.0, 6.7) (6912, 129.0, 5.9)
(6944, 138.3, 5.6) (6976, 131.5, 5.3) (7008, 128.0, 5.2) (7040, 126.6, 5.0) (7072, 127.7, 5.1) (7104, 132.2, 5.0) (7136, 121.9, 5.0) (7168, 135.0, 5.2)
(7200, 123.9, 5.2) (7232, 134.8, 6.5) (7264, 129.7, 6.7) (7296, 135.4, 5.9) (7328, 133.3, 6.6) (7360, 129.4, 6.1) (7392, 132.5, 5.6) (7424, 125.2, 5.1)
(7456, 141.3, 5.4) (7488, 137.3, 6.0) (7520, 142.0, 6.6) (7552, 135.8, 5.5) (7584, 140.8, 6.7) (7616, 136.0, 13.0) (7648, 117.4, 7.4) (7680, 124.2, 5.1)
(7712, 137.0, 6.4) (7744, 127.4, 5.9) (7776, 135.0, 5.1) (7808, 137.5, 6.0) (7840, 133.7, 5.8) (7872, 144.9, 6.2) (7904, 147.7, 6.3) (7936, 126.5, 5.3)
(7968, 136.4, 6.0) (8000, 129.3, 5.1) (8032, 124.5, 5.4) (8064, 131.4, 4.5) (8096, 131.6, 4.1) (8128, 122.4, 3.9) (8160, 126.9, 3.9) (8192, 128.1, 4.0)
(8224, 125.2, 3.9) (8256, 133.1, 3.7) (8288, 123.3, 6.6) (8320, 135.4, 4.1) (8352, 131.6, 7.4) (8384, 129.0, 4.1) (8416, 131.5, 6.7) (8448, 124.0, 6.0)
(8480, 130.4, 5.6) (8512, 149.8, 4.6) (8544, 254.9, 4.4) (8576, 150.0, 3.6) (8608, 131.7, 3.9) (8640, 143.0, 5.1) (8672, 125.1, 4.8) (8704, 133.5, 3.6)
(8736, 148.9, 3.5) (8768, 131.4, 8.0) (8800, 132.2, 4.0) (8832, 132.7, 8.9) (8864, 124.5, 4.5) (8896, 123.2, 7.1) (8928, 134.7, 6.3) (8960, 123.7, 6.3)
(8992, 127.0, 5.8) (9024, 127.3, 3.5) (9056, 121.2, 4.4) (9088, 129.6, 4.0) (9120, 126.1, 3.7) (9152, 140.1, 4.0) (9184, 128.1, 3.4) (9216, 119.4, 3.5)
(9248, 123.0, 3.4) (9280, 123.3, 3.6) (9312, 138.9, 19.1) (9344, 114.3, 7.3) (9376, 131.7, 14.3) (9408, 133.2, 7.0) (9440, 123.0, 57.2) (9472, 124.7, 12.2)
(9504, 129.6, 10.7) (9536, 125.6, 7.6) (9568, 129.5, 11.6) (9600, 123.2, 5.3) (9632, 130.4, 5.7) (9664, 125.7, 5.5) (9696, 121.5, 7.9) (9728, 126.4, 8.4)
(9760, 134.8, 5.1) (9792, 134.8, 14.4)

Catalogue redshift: 0.30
